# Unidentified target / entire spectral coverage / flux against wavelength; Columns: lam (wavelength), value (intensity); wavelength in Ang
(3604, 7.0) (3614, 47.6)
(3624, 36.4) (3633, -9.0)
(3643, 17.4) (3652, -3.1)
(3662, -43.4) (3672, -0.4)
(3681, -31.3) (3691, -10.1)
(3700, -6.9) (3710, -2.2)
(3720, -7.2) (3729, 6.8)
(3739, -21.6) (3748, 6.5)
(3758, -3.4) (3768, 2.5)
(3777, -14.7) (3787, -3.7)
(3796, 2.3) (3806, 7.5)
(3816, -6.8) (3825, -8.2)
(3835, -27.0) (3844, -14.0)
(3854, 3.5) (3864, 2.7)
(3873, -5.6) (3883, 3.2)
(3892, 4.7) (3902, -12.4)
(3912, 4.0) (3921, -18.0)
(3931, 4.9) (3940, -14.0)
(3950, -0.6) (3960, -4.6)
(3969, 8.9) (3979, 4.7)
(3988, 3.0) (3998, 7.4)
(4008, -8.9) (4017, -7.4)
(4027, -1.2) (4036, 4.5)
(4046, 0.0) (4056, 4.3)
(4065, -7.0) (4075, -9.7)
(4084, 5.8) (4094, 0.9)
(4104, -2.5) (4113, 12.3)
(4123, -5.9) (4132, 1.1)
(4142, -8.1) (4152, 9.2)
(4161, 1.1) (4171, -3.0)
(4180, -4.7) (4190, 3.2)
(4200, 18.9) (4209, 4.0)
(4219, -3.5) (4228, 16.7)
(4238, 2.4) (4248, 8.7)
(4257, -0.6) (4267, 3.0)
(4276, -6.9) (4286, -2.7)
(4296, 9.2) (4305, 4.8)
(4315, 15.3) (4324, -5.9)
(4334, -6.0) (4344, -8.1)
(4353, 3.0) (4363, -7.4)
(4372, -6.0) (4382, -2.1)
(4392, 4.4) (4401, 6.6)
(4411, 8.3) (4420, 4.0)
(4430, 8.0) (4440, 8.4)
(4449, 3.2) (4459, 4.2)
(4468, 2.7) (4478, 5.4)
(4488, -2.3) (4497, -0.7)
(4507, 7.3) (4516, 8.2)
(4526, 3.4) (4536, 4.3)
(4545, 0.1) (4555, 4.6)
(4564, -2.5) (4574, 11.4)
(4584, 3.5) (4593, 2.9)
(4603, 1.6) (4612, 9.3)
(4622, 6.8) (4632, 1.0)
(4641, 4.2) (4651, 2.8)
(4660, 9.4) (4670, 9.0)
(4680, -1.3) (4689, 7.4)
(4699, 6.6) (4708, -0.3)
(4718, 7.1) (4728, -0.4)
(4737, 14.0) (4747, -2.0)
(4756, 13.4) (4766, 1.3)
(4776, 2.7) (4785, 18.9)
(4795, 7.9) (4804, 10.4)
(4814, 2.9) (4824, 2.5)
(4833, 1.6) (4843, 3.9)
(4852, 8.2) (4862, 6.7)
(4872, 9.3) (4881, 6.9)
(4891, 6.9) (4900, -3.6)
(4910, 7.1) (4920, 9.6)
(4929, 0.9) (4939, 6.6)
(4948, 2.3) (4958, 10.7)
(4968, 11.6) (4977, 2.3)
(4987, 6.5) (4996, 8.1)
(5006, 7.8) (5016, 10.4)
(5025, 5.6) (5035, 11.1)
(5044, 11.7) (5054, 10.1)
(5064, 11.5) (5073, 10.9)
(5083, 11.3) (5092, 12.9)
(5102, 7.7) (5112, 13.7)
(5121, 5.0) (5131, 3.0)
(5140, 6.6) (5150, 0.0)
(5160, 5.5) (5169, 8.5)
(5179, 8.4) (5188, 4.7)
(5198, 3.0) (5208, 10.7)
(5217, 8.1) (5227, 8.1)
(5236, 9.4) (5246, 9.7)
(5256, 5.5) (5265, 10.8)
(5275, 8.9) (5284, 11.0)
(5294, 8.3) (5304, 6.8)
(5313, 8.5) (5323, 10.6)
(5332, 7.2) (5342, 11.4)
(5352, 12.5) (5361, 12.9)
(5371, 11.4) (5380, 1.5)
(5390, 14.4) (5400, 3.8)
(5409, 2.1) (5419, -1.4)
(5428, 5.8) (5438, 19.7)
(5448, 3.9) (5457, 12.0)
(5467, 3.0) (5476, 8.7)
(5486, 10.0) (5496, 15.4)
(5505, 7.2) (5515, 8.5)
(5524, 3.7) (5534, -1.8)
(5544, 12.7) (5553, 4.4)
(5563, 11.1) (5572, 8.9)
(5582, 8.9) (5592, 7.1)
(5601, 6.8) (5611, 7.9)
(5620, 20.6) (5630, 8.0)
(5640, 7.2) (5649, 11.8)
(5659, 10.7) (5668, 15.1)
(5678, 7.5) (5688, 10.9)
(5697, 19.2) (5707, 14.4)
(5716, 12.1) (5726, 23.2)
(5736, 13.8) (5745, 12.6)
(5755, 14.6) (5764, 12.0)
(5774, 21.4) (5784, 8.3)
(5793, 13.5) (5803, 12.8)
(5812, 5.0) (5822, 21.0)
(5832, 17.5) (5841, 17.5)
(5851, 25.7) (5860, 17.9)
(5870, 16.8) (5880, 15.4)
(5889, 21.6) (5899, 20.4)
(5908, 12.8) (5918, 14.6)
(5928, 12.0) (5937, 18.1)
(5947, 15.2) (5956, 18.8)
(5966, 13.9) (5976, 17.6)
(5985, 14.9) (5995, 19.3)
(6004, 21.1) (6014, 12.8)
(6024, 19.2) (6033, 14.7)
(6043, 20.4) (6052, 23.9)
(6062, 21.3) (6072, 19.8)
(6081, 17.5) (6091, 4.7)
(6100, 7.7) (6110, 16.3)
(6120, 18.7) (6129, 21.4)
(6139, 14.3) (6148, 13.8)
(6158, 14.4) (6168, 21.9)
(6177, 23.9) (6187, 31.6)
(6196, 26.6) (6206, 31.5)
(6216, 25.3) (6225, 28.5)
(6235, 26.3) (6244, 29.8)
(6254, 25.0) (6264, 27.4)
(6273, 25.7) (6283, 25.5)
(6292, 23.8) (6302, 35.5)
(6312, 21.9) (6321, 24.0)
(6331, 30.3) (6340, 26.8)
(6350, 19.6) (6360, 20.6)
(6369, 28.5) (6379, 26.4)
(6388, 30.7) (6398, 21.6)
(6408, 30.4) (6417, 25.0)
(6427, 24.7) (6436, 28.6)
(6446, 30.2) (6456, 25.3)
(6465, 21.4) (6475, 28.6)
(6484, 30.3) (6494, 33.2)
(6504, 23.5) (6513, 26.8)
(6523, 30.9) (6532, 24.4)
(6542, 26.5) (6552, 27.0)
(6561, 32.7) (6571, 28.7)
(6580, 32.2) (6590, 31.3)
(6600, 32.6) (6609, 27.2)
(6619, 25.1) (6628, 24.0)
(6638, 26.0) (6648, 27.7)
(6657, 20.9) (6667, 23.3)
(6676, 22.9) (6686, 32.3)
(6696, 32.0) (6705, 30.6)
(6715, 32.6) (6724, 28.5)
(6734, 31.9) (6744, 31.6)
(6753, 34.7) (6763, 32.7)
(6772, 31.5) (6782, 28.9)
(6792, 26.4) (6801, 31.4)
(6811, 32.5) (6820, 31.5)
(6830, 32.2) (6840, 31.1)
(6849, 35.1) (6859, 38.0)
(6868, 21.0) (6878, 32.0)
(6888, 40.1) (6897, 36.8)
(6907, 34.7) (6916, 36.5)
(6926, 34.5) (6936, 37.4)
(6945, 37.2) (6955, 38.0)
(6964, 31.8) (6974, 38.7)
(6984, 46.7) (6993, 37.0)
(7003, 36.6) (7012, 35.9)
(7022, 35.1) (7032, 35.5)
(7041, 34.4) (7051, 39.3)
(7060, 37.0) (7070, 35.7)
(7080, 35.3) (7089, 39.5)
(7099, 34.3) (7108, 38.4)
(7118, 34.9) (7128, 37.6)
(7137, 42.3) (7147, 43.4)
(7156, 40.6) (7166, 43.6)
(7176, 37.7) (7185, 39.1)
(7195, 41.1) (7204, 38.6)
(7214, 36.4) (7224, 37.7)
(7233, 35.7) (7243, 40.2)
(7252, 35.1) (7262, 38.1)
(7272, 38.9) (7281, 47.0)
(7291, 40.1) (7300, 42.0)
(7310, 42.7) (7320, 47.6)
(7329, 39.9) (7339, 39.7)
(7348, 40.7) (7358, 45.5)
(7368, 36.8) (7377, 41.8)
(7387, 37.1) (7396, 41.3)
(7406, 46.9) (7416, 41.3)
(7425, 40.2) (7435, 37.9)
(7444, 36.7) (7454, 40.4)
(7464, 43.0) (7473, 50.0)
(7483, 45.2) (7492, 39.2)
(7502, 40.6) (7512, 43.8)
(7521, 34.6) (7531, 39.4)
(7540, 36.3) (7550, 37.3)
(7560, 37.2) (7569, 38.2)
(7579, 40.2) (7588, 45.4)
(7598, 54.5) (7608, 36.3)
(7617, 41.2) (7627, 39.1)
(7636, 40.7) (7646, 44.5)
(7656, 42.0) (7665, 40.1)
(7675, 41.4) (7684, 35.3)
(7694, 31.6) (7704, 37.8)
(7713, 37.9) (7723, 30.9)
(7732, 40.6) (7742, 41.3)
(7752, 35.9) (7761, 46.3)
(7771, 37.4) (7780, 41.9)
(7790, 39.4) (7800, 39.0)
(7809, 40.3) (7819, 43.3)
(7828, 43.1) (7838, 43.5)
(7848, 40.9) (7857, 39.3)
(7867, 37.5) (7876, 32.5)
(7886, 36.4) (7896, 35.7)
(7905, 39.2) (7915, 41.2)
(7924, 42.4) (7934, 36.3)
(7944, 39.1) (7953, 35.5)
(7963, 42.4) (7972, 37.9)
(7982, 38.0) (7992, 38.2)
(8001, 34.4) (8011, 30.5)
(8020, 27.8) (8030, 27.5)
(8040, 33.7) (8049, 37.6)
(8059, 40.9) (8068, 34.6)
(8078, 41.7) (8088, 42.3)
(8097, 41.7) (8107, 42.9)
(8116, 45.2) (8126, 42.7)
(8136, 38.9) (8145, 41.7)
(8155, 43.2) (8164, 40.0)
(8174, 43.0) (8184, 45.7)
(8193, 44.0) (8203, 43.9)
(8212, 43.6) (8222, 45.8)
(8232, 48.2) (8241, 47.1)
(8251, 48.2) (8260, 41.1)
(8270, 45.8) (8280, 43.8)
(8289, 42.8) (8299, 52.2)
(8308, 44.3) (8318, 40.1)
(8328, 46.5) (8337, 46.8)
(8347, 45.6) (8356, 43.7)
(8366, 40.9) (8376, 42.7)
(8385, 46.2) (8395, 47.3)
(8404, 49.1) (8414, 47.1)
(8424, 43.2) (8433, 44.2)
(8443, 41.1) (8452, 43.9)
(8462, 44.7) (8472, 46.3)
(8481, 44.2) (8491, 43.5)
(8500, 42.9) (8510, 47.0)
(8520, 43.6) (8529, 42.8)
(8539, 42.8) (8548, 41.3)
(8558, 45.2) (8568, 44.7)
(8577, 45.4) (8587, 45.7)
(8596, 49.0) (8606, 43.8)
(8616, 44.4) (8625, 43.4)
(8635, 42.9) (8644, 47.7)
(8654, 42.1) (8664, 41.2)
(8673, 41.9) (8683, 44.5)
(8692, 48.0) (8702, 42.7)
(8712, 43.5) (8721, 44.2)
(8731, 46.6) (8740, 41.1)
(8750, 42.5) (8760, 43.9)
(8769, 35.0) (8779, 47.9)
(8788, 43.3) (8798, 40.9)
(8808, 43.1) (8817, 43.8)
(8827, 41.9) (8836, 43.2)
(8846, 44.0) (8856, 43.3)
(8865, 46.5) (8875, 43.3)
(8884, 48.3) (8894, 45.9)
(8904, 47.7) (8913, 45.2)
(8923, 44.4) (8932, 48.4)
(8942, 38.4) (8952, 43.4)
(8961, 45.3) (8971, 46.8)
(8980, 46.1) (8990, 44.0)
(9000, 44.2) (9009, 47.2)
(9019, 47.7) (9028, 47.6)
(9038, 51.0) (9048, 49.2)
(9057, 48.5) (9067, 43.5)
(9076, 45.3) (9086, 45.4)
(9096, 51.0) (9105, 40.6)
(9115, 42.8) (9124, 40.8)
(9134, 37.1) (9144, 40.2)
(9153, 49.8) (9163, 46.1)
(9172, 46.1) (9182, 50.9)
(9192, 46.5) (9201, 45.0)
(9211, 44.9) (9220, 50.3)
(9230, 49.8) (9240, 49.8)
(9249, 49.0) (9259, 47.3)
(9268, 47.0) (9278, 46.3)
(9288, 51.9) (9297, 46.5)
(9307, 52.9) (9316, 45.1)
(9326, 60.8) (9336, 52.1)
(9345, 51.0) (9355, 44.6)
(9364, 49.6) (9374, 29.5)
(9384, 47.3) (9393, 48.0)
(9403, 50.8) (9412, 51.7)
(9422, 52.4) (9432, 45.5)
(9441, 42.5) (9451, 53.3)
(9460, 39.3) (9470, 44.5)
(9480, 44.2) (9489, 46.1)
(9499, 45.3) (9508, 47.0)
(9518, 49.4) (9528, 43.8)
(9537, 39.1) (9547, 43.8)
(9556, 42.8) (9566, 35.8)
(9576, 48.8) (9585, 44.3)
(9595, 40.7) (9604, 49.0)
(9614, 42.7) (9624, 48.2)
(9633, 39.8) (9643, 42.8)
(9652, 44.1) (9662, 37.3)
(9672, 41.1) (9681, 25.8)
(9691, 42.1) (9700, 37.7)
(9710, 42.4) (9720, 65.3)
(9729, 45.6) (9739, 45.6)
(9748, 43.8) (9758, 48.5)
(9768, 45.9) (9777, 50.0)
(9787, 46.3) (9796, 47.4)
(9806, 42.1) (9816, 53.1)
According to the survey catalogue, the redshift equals 0.55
